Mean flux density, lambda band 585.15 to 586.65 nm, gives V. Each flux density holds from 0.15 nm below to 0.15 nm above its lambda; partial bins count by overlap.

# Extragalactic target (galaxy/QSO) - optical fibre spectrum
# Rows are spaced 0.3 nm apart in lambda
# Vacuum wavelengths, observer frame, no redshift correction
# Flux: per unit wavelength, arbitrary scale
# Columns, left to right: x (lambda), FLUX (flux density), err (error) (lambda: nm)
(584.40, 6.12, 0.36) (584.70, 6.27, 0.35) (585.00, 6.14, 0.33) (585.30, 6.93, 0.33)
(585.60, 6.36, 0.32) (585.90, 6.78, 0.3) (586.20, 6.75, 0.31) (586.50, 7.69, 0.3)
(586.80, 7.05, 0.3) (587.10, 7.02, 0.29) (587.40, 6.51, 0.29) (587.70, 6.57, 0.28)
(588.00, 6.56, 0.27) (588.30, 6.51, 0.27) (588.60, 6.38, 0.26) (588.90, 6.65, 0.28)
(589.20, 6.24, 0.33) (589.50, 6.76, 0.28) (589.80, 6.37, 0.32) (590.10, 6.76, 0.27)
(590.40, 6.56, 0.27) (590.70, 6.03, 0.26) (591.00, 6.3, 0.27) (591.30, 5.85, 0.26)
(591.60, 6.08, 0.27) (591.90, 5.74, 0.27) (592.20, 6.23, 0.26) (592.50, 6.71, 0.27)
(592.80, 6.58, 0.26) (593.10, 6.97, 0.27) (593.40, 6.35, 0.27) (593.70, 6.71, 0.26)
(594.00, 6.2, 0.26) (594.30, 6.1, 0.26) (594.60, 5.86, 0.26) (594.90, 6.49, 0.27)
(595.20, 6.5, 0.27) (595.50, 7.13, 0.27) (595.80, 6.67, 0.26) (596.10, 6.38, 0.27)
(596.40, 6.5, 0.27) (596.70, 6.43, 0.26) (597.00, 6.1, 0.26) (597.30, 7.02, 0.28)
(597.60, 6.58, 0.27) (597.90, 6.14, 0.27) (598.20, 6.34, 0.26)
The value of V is 6.9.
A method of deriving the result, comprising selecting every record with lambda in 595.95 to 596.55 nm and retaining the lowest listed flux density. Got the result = 6.38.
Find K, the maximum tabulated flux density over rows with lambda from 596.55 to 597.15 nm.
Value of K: 6.43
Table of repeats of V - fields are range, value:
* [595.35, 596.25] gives 6.73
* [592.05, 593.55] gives 6.57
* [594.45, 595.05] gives 6.17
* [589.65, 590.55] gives 6.56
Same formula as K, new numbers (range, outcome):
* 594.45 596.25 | 7.13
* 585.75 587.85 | 7.69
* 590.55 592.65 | 6.71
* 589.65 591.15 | 6.76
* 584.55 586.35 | 6.93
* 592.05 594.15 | 6.97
